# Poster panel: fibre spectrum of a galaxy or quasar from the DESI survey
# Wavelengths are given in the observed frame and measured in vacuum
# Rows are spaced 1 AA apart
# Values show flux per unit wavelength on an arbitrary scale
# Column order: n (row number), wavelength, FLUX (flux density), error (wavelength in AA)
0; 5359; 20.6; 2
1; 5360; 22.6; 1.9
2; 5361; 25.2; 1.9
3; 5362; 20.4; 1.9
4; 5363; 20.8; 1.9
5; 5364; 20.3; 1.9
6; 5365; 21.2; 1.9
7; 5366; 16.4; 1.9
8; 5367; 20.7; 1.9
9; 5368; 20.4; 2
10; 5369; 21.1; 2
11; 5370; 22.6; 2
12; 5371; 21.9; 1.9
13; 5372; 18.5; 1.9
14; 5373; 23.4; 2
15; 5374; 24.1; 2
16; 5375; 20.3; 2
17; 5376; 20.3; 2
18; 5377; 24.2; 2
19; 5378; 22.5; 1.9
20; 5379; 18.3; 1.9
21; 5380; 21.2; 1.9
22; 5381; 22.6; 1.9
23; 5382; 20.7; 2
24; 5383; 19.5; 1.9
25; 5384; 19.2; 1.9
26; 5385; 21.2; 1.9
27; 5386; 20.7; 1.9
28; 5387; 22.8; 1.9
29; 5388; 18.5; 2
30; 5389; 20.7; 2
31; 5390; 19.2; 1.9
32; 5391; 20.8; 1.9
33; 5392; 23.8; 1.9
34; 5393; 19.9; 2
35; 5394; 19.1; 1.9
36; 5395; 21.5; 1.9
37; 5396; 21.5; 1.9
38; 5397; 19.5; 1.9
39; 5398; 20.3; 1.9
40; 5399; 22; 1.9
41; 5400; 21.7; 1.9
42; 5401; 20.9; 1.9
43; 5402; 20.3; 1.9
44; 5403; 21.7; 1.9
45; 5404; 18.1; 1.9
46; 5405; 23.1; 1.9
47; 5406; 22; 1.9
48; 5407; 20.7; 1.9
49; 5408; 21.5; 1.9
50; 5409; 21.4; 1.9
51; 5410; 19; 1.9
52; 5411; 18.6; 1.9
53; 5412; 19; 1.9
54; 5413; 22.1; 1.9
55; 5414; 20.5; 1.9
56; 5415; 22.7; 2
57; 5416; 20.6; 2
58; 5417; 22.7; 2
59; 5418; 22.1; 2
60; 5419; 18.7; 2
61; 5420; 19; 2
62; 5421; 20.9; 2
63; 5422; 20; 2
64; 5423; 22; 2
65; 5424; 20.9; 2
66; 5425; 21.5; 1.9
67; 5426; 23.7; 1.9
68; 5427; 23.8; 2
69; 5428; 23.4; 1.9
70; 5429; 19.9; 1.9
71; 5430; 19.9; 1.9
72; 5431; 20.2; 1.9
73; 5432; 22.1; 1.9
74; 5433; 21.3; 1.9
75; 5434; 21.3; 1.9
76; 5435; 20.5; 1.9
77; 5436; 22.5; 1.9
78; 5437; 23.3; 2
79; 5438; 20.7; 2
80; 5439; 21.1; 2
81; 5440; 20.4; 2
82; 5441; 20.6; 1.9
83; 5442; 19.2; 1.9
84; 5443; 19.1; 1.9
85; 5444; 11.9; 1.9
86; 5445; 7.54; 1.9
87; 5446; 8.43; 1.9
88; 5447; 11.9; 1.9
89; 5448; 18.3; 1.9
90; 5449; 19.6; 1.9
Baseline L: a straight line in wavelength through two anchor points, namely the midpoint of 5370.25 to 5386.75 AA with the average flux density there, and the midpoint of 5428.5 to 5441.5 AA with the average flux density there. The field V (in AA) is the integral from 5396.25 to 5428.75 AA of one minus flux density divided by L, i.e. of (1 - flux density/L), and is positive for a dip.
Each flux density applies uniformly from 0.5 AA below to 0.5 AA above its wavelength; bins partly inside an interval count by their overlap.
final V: 0.1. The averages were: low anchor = 21.2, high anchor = 21.1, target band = 21.1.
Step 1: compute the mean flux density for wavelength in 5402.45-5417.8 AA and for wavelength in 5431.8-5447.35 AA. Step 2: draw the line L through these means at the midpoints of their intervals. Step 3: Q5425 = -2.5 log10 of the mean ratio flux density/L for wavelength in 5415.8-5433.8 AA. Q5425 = -0.091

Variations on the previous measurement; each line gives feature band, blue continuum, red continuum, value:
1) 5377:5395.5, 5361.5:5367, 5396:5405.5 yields -0.02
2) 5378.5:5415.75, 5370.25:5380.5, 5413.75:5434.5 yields 0.04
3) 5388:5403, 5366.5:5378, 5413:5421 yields 0.03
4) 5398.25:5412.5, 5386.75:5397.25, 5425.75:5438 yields 0.02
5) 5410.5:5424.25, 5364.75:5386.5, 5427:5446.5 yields -0.05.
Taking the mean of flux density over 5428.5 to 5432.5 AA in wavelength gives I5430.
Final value 20.5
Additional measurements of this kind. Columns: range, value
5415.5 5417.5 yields 21.6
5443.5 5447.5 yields 9.94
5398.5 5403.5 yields 21.3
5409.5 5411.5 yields 18.8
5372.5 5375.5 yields 22.6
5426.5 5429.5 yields 22.4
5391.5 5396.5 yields 21.2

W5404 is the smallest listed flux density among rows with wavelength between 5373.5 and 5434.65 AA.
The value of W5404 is 18.1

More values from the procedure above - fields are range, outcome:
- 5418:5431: 18.7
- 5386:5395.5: 18.5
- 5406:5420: 18.6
